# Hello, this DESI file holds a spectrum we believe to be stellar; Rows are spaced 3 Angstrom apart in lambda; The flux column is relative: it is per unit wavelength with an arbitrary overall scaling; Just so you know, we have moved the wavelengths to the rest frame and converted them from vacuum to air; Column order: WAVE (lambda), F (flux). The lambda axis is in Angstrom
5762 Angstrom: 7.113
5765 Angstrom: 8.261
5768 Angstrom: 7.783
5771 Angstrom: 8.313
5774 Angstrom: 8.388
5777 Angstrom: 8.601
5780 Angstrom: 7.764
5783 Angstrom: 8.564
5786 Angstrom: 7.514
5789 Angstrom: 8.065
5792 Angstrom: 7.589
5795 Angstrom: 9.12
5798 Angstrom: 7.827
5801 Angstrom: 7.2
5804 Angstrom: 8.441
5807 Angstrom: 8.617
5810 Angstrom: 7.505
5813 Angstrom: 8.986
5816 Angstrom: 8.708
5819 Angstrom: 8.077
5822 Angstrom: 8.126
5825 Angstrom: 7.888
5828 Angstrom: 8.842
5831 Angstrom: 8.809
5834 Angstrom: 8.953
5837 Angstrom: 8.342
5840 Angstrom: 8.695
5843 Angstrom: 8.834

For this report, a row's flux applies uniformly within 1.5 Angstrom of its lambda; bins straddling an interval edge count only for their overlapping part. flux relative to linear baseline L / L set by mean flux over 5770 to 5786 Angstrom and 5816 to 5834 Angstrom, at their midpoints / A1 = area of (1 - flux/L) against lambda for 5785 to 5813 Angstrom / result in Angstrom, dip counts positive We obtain 0.9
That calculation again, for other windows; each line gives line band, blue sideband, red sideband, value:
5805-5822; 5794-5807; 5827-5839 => 0.06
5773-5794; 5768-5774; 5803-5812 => 0.30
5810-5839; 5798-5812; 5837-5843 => -0.47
